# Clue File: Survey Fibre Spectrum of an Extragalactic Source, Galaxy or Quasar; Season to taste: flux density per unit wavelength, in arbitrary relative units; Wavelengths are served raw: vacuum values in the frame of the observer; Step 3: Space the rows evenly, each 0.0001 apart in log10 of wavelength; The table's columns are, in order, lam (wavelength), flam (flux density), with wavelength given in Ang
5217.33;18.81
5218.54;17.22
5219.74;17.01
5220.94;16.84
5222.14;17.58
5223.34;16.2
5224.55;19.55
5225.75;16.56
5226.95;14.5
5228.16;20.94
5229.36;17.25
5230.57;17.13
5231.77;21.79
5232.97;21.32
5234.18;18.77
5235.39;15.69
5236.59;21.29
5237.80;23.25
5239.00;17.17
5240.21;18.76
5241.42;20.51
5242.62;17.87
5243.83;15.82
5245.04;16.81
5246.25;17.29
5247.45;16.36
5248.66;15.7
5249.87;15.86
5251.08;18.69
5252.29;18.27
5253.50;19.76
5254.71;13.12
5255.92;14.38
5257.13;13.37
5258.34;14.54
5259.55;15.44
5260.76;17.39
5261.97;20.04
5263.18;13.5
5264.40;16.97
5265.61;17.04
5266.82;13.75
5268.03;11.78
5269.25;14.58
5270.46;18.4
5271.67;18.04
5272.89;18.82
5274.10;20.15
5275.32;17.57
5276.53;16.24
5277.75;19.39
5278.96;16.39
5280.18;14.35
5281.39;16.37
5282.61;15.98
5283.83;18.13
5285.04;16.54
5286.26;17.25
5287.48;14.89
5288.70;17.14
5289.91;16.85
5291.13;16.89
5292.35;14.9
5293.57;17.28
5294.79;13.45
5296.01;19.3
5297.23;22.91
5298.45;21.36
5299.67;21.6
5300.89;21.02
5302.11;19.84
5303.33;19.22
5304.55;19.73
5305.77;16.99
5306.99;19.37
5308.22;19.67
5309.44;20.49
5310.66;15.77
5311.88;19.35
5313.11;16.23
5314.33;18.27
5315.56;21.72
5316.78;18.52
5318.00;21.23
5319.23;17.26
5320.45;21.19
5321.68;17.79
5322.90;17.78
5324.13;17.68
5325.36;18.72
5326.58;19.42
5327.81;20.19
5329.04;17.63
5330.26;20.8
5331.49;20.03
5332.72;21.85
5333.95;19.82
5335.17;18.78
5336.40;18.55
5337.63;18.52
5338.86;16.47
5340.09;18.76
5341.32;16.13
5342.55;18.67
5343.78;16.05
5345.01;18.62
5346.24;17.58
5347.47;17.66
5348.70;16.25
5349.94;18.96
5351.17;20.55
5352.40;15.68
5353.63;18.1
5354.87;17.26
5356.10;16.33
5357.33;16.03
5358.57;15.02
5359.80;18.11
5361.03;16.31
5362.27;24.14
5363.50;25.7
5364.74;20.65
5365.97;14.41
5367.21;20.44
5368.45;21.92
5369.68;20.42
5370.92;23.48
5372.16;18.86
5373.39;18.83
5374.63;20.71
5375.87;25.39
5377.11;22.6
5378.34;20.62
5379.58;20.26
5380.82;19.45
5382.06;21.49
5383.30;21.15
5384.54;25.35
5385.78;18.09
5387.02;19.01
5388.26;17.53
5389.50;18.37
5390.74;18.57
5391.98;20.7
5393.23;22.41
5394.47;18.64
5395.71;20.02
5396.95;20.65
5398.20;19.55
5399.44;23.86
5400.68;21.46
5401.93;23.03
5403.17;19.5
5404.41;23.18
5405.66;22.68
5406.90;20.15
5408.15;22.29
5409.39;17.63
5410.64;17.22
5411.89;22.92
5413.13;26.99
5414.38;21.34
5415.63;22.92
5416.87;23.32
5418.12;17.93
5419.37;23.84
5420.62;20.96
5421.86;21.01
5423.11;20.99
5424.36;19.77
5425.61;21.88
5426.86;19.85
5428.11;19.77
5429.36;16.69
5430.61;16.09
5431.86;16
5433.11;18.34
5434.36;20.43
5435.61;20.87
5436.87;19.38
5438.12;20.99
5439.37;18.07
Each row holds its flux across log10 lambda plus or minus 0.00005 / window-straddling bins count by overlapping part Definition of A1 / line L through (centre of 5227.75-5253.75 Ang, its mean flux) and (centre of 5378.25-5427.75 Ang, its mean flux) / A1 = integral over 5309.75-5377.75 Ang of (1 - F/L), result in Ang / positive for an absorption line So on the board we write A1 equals 3.5 Ang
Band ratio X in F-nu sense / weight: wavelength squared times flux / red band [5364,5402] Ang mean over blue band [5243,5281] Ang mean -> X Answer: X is 1.31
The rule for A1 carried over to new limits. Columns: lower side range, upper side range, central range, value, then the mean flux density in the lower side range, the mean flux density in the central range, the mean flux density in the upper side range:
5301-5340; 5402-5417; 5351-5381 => 1.11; 19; 19.6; 21.7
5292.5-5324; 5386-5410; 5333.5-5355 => 1.84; 19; 17.9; 20.5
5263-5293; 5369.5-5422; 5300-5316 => -1.27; 16.5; 19.1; 21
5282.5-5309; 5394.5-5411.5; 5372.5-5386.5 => -0.66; 18.3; 21.2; 20.8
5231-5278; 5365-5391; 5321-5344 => 0.68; 17.3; 18.7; 20.4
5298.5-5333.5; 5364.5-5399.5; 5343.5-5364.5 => 1.82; 19.3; 18.2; 20.4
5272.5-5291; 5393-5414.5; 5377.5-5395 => 0.44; 17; 20.2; 21.3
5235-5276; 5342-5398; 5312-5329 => -0.44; 17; 18.9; 19.5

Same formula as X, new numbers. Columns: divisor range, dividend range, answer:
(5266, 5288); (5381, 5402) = 1.29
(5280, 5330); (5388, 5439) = 1.16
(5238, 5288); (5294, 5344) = 1.16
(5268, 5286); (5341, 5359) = 1.04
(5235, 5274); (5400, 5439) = 1.29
